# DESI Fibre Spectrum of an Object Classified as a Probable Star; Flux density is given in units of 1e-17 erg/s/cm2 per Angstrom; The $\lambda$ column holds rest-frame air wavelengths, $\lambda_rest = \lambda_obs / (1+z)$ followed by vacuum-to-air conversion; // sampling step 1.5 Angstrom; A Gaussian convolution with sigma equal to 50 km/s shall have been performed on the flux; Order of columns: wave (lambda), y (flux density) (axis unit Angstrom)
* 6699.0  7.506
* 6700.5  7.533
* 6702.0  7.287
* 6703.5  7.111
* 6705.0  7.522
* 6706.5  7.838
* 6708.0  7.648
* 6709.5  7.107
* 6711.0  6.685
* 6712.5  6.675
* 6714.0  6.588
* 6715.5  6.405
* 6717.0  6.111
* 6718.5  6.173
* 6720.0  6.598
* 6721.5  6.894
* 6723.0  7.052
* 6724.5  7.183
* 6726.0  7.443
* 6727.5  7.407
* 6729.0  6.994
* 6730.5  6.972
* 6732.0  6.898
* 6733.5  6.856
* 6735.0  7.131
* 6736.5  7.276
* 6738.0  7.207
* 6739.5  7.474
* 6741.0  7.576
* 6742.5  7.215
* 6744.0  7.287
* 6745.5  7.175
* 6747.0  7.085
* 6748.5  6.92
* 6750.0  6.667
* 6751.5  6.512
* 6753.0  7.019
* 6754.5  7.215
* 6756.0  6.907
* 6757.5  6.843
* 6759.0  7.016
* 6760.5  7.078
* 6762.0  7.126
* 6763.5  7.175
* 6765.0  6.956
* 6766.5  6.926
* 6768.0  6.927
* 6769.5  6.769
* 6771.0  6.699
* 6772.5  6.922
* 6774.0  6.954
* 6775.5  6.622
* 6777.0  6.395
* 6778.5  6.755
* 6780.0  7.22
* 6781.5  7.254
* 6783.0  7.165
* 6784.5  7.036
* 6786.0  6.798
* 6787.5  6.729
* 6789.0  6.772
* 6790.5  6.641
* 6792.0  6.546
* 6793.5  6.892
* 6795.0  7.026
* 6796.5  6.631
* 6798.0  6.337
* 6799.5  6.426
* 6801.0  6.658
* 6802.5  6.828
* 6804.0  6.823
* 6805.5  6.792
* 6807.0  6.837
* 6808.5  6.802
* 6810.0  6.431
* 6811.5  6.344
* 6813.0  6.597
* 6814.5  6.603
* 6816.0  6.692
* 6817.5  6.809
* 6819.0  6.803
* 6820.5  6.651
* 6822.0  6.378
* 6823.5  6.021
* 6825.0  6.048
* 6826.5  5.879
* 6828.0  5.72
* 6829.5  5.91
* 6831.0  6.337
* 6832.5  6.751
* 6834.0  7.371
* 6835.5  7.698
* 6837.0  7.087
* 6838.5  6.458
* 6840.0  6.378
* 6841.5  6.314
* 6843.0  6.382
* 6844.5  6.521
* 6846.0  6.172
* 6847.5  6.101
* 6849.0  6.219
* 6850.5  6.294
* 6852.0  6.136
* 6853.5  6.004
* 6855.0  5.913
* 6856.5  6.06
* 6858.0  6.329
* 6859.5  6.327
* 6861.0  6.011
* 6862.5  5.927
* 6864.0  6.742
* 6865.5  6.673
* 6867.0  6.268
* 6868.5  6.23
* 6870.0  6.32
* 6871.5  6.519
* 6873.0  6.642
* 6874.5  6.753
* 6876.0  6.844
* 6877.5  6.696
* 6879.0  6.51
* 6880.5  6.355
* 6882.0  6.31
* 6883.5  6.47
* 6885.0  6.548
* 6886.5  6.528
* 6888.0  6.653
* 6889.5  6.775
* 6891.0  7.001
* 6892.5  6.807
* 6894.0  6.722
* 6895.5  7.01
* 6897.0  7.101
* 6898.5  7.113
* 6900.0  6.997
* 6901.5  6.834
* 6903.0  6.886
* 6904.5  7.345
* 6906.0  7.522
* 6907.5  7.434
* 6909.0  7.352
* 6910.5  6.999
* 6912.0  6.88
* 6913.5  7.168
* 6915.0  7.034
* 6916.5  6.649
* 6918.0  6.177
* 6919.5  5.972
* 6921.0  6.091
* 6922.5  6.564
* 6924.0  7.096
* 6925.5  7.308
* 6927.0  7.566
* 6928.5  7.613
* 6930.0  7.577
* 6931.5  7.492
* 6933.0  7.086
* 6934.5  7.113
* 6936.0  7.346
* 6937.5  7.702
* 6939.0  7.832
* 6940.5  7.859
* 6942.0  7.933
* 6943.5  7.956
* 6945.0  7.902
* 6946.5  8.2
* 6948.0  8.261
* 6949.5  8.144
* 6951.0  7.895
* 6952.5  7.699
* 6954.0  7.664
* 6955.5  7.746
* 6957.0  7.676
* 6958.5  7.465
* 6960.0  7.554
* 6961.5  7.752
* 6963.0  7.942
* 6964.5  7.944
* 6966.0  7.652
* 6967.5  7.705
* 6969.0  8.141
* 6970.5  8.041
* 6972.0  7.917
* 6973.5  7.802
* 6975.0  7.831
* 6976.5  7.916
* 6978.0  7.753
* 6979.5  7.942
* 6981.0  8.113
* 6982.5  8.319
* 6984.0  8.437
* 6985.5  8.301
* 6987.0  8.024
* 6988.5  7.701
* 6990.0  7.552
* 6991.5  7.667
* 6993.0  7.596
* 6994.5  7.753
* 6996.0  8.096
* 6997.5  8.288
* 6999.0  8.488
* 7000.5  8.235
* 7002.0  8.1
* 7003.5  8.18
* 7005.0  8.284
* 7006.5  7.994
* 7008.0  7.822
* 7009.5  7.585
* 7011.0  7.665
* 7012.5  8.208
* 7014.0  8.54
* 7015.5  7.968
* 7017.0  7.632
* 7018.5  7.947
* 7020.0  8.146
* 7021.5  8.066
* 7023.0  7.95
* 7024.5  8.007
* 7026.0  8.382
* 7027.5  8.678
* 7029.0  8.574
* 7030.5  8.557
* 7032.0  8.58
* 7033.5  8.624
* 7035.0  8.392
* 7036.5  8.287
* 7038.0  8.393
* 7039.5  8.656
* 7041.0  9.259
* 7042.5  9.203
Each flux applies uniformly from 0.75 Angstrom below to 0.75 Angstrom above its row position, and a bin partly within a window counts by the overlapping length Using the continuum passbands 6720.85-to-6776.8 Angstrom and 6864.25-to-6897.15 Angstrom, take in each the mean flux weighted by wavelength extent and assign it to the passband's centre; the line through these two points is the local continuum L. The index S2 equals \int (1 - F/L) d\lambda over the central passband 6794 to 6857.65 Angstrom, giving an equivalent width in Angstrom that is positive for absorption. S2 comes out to 2.89 Angstrom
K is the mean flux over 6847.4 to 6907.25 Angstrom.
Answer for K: 6.57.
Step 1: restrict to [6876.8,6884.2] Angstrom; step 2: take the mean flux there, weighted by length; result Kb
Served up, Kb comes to 6.47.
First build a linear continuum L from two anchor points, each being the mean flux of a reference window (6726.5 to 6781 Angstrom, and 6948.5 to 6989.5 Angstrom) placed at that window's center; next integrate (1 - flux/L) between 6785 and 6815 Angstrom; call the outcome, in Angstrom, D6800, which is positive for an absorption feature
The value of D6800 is 2.2 Angstrom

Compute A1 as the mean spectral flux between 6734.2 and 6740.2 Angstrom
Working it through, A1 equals 7.27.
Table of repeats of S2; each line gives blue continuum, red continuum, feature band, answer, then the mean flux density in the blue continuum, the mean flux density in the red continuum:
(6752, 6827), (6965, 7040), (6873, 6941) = 4.81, 6.76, 8.09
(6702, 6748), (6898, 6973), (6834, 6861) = 3.28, 7.06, 7.44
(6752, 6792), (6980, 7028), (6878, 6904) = 2.60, 6.91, 8.05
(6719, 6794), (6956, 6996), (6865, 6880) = 1.83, 6.98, 7.87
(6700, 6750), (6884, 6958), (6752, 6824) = 3.32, 7.06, 7.24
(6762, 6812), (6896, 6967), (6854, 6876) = 2.37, 6.8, 7.38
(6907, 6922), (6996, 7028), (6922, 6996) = -3.99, 6.76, 8.1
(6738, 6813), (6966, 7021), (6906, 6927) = 1.99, 6.88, 7.99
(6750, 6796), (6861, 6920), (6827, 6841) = 0.40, 6.89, 6.73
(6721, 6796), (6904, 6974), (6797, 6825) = 2.15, 6.99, 7.48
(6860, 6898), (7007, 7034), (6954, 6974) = -0.70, 6.58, 8.16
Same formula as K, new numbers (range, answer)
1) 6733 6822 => 6.87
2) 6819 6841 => 6.49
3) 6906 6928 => 6.91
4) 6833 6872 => 6.4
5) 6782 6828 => 6.62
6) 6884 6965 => 7.28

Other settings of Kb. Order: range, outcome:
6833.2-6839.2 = 7.16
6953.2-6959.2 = 7.64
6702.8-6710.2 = 7.45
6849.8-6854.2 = 6.14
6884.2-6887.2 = 6.54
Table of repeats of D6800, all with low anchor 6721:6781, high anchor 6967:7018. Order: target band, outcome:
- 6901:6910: 0.48 Angstrom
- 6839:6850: 1.63 Angstrom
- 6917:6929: 1.45 Angstrom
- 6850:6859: 1.59 Angstrom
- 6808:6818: 0.92 Angstrom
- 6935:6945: 0.02 Angstrom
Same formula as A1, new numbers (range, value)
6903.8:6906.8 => 7.43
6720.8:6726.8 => 7.15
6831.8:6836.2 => 7.27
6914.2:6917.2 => 6.85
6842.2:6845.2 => 6.45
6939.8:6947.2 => 7.97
